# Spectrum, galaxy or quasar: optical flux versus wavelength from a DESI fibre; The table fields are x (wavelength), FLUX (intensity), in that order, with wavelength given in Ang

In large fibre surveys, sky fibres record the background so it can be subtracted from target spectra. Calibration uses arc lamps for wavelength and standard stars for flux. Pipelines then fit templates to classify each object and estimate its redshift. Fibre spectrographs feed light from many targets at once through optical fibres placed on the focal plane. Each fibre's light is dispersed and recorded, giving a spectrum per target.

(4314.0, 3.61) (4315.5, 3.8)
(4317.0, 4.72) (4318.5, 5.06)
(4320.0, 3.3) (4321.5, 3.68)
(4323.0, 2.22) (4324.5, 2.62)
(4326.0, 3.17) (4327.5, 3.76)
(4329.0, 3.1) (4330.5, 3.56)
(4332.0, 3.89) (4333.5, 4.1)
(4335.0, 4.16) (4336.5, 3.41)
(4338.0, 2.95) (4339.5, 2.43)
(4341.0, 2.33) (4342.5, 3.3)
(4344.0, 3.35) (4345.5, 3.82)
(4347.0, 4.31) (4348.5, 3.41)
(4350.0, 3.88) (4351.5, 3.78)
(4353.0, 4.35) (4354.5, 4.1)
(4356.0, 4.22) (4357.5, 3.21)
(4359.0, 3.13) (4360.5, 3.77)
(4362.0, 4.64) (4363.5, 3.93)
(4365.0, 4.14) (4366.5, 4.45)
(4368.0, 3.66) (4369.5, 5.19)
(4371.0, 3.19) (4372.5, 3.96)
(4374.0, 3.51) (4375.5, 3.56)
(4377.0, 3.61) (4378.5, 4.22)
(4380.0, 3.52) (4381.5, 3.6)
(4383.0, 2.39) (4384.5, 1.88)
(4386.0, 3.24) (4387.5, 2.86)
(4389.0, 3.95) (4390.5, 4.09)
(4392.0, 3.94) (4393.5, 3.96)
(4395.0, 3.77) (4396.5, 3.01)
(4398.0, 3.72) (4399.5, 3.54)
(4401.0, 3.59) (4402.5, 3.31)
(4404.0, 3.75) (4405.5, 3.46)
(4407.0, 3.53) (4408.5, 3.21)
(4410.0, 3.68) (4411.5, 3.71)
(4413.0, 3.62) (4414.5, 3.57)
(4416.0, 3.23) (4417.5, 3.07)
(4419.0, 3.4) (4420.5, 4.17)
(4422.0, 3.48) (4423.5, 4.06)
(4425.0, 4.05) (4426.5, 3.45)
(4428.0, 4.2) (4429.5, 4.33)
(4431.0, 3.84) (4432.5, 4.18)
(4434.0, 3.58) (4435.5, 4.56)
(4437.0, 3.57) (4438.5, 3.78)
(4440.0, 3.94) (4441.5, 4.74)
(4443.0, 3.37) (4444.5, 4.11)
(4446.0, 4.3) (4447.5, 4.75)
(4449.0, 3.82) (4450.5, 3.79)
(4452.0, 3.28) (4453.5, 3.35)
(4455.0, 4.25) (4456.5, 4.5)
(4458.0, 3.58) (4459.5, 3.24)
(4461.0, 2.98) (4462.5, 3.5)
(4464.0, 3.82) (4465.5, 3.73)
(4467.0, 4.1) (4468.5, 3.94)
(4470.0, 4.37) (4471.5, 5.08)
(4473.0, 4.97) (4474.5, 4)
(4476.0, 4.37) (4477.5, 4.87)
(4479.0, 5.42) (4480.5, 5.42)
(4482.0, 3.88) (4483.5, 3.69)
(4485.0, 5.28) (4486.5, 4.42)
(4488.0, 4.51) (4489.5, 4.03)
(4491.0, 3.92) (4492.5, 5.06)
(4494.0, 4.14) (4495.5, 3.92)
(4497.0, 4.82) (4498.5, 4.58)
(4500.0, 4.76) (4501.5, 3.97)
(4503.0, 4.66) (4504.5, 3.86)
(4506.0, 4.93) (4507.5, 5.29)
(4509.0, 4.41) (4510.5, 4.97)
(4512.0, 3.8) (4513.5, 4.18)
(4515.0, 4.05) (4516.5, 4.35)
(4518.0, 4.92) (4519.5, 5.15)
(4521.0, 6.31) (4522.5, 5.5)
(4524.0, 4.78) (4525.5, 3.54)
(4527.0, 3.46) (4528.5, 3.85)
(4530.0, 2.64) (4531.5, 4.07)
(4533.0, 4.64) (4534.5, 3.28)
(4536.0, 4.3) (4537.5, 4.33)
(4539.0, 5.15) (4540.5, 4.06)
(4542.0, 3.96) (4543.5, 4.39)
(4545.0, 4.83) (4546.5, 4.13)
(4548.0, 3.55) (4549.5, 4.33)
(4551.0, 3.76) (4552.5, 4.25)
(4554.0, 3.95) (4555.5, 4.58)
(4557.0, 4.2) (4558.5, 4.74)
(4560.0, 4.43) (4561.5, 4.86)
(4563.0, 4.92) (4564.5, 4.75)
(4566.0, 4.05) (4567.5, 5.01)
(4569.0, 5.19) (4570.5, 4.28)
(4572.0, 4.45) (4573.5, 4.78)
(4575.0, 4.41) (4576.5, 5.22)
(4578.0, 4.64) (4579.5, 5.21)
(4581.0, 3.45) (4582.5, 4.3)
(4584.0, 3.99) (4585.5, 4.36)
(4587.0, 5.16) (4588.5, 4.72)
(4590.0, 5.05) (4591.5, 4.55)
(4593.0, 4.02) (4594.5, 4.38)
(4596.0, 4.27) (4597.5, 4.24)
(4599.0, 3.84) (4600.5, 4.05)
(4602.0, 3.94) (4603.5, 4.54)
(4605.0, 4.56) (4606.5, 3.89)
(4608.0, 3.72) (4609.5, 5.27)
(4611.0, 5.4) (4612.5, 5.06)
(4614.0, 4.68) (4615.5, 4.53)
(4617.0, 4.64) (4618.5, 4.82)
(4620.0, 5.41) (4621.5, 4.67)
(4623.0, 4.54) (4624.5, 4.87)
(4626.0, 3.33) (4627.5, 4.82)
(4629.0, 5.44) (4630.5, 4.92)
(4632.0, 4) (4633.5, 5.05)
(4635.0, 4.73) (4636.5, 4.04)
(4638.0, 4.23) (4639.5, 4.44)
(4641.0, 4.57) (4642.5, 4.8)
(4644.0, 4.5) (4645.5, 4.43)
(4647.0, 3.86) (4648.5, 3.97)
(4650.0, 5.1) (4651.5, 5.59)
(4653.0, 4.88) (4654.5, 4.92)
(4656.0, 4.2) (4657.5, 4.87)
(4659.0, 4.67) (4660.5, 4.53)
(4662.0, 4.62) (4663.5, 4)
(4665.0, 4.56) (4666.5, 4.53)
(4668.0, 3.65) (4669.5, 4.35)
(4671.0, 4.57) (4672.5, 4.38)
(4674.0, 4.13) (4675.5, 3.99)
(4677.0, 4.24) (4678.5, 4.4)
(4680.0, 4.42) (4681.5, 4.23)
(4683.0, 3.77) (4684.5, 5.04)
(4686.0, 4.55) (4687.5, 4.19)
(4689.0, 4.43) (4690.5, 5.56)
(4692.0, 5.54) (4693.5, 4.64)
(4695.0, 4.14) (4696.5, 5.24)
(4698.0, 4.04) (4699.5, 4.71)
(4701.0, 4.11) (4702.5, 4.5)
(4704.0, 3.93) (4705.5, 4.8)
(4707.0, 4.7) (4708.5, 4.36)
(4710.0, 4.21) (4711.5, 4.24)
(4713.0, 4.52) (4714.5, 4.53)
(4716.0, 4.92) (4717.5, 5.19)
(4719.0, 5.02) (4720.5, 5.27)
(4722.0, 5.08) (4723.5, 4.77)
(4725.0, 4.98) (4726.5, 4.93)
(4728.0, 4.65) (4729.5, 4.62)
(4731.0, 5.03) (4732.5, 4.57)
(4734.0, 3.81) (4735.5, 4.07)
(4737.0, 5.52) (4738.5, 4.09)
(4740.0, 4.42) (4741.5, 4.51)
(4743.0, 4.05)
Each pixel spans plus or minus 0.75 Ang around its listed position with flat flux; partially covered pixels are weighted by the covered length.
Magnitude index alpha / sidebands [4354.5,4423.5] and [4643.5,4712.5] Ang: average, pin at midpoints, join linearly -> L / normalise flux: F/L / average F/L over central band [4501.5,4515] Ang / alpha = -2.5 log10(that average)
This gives -0.12 mag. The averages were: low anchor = 3.62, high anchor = 4.48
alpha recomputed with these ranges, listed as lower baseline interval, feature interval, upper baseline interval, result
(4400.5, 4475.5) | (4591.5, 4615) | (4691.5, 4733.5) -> -0.013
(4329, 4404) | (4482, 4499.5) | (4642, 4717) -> -0.106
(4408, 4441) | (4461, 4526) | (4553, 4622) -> -0.096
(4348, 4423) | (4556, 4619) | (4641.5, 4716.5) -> -0.075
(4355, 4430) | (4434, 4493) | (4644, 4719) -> -0.077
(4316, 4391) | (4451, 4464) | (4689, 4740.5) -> 0.090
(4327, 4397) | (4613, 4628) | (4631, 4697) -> -0.060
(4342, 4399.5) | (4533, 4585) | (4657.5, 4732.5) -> -0.052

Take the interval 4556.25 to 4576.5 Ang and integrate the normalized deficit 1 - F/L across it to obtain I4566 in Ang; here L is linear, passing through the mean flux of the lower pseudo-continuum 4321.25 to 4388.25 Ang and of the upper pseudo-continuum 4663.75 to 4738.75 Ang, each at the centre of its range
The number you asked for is -2.3 Ang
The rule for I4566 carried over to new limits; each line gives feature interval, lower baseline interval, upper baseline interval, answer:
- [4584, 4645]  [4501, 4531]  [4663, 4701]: -1.40 Ang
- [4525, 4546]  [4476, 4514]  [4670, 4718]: 2.17 Ang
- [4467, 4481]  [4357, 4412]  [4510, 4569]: -2.13 Ang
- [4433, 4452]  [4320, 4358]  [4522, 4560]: -0.82 Ang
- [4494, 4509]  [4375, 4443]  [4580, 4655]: -1.75 Ang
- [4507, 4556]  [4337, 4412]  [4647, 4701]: -2.89 Ang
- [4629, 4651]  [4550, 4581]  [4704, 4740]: 0.42 Ang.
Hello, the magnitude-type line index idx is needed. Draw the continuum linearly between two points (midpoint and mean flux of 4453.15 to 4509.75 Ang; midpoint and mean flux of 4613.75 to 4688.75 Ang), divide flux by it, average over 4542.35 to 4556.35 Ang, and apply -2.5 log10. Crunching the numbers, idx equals 0.05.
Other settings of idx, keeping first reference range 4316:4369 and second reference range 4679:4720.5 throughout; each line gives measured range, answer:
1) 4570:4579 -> -0.10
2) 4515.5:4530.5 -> -0.09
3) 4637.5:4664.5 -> -0.03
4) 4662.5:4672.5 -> 0.05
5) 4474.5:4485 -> -0.15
